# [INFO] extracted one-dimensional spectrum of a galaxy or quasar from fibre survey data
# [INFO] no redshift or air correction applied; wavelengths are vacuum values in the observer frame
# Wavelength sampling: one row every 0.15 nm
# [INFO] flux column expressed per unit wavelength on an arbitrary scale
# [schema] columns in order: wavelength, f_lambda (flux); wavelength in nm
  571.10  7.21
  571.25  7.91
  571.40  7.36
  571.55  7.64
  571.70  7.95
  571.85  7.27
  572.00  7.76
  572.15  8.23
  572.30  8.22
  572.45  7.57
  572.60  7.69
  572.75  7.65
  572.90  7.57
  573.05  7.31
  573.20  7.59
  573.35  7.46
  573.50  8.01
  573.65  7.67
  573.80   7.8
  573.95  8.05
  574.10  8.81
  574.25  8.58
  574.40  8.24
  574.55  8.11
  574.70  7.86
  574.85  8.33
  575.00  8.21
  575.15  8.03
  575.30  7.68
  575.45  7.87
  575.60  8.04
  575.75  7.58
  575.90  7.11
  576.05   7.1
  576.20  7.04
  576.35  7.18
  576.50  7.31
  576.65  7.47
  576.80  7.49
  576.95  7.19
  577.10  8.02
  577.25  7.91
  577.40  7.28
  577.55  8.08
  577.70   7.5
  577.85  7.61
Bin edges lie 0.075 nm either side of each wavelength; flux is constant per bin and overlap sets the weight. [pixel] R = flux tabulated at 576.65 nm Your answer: 7.47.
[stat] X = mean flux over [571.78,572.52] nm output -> 7.82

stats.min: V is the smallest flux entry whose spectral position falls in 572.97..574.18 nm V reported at 7.31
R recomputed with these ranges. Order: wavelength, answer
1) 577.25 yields 7.91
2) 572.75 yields 7.65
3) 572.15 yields 8.23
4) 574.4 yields 8.24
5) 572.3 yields 8.22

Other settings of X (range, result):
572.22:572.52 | 7.91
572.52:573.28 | 7.56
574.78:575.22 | 8.19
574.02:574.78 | 8.32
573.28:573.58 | 7.74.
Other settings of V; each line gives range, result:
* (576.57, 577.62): 7.19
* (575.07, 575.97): 7.11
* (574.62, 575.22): 7.86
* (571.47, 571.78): 7.64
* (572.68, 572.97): 7.57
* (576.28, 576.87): 7.18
